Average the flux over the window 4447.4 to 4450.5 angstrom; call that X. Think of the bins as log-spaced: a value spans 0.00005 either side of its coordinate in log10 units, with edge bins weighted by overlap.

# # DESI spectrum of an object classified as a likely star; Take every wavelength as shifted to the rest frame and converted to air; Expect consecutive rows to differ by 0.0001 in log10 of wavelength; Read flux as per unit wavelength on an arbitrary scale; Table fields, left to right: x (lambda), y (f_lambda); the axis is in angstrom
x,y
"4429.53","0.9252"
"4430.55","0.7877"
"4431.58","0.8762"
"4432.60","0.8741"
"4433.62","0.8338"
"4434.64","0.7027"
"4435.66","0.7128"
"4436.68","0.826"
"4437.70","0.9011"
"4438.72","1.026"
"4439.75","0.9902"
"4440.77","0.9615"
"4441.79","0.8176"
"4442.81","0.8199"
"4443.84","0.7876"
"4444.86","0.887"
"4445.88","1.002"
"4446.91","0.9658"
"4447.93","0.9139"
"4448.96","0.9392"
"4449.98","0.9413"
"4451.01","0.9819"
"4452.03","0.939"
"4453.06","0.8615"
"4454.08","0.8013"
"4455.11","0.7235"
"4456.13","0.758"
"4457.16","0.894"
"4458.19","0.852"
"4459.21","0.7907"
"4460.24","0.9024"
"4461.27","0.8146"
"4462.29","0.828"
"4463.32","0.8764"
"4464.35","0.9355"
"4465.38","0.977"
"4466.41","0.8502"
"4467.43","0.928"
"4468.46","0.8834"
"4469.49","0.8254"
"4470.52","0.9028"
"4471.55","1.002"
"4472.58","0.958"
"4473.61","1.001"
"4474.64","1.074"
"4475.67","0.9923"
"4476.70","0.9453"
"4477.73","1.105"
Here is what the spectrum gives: 0.931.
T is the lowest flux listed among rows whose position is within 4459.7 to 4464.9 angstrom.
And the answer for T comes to 0.8146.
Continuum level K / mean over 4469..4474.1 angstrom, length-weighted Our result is 0.938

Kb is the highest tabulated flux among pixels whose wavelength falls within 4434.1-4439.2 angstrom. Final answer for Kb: 1.026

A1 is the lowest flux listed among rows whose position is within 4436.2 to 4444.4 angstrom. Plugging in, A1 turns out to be 0.7876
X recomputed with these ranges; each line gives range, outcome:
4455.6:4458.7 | 0.834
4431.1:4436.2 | 0.8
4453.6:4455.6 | 0.761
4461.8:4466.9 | 0.893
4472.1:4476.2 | 1.01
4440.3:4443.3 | 0.867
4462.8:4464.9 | 0.904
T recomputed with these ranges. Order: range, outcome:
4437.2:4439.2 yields 0.9011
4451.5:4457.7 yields 0.7235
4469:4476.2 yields 0.8254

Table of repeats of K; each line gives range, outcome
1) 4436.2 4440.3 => 0.937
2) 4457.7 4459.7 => 0.824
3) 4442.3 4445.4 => 0.834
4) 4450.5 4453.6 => 0.928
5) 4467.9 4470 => 0.855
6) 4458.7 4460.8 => 0.845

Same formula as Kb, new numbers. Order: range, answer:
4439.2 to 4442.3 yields 0.9902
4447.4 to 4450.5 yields 0.9413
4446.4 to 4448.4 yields 0.9658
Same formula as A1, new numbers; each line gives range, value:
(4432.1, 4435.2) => 0.7027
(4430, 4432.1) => 0.7877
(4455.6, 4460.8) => 0.758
